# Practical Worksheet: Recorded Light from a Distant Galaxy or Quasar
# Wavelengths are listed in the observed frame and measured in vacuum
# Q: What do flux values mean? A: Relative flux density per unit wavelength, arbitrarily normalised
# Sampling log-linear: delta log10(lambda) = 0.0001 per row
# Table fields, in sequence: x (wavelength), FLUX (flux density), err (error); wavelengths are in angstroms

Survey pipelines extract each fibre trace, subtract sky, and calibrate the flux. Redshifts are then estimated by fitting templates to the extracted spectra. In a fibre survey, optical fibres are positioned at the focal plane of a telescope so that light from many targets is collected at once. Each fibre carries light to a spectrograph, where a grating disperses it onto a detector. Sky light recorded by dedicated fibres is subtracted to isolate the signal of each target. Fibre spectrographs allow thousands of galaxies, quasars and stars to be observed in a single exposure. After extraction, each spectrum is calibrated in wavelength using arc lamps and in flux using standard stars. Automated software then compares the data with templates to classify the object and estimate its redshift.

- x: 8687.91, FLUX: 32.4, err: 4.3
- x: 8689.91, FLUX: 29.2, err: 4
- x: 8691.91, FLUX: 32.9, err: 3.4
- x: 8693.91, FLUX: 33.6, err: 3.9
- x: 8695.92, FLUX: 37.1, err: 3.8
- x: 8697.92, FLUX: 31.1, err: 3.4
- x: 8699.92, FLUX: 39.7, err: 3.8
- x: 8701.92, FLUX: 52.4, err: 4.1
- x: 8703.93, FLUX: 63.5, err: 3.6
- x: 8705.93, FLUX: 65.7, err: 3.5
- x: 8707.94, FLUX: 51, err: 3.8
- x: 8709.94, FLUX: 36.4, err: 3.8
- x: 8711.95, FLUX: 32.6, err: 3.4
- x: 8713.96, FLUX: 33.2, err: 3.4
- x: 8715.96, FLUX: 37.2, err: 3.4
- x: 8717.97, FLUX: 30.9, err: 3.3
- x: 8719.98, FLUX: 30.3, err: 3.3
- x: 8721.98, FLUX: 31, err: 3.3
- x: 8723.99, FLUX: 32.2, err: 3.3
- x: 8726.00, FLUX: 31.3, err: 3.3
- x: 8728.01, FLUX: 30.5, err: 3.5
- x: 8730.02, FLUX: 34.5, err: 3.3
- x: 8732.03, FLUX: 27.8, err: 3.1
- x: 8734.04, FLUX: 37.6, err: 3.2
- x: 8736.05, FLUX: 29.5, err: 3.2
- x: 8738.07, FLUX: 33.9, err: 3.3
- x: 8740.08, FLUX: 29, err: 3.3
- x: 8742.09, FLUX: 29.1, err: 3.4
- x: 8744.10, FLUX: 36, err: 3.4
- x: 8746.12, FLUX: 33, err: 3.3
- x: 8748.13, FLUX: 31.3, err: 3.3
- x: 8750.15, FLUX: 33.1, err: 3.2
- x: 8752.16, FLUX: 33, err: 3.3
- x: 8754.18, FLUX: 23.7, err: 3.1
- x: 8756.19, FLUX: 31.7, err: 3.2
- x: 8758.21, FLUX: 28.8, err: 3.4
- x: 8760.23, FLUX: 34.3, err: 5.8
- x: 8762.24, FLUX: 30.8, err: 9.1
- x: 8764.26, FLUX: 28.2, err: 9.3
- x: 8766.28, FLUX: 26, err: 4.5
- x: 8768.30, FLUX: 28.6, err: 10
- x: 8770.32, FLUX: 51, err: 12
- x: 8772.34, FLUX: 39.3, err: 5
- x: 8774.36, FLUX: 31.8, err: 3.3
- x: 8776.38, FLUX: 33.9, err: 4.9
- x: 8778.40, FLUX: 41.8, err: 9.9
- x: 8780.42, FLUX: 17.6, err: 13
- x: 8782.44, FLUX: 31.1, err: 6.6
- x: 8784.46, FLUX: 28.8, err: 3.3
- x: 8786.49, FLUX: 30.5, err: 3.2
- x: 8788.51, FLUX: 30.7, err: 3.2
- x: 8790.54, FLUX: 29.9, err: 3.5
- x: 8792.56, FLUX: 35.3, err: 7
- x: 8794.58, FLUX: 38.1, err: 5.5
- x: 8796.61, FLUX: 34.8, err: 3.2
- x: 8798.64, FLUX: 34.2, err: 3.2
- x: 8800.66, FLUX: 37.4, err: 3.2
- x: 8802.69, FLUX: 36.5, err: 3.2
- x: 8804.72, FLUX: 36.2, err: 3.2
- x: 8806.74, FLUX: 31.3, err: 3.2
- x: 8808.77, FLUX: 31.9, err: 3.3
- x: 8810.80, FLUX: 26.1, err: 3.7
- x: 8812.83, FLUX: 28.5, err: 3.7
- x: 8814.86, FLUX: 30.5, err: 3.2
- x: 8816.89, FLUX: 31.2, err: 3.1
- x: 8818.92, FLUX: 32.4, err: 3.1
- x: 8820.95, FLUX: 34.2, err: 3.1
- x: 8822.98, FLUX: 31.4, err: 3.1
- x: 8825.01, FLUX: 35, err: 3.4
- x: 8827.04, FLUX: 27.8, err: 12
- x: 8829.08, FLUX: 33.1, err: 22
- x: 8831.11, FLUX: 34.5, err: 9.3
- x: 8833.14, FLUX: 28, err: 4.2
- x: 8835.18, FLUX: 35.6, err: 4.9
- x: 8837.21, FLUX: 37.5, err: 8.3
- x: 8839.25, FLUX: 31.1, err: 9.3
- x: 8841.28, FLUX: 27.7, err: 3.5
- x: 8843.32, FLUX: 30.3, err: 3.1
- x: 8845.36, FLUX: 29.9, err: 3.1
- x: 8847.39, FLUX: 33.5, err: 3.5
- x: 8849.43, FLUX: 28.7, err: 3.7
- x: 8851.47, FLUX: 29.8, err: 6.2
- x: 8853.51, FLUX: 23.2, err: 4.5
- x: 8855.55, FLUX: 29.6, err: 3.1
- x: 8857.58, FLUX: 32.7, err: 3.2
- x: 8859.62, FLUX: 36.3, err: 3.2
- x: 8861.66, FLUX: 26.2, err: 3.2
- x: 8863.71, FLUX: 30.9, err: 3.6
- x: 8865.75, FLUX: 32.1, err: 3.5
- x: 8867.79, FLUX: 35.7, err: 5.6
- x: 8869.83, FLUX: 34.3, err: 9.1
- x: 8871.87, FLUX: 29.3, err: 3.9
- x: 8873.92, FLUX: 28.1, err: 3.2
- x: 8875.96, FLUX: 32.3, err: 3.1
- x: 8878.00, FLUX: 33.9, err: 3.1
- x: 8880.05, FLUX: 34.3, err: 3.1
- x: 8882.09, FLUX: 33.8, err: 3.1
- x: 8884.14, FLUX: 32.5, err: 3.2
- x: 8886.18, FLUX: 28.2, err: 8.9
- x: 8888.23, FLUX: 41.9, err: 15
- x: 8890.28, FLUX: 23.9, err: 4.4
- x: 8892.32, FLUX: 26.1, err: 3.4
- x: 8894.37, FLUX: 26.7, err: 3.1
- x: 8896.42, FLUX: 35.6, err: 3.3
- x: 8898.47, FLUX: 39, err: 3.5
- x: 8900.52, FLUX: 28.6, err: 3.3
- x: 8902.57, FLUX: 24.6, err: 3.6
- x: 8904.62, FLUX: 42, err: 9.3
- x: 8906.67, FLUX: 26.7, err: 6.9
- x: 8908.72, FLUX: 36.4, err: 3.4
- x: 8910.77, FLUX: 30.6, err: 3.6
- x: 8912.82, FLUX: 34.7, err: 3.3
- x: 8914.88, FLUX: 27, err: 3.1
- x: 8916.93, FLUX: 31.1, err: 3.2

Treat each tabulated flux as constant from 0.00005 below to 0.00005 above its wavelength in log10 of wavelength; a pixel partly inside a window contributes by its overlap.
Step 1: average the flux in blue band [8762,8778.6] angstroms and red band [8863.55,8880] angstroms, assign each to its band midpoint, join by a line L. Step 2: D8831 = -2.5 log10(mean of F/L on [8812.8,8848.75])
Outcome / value 0.04 mag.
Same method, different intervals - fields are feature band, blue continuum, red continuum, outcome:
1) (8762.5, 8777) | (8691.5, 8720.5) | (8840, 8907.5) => 0.10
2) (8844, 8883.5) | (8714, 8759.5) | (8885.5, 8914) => 0.02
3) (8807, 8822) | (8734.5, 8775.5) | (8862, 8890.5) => 0.05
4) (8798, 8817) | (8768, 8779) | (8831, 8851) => 0.08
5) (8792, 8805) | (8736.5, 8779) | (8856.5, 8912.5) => -0.12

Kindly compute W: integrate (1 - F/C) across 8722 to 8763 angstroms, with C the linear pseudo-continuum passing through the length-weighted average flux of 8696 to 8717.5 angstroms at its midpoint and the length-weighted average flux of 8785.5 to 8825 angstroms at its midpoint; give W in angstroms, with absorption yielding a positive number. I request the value 8.39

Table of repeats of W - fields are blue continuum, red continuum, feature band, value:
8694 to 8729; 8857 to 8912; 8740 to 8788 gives 6.59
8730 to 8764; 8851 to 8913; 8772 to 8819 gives -1.35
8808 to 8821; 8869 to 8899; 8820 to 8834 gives -0.63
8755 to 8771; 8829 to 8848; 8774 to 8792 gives 0.69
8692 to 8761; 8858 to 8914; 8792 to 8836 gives 0.91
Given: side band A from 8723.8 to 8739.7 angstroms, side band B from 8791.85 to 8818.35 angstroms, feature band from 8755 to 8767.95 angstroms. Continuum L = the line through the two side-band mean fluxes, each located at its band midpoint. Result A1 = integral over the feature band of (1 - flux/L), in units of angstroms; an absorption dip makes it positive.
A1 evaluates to 1.1 angstroms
